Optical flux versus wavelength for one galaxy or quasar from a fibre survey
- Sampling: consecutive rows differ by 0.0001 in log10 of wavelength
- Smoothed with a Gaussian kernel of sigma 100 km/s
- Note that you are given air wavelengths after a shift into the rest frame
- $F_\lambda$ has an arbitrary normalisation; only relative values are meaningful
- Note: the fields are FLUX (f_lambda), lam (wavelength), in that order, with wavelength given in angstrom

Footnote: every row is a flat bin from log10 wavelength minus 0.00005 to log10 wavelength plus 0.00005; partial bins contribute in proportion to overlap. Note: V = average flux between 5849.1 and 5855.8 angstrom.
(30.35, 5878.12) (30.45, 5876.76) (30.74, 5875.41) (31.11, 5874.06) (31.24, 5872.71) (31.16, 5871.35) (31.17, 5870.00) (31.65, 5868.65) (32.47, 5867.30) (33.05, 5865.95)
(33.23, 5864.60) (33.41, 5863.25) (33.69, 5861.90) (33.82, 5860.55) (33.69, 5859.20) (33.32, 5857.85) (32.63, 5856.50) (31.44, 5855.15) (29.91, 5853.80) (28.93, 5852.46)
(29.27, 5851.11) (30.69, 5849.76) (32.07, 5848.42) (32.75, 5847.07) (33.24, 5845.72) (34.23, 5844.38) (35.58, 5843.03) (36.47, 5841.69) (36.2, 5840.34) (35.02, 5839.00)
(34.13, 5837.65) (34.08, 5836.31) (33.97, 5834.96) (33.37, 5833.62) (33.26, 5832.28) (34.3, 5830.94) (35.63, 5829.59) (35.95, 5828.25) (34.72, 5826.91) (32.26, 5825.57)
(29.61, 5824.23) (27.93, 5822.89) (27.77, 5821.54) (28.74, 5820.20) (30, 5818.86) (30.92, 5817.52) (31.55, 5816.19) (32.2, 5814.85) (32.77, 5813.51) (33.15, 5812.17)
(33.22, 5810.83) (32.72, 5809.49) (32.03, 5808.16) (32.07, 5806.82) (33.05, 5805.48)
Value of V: 30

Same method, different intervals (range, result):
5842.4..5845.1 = 34.9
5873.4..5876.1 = 31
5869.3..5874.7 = 31.2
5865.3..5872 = 31.9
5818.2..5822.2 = 28.8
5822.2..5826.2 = 29.9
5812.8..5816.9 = 32.2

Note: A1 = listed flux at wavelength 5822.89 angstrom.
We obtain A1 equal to 27.93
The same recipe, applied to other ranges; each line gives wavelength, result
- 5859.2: 33.69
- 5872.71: 31.24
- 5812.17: 33.15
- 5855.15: 31.44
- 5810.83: 33.22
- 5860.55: 33.82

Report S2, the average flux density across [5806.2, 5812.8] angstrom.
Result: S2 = 32.6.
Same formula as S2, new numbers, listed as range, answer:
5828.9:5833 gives 34.4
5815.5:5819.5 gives 30.9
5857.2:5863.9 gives 33.6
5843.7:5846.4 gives 33.7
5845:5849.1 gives 32.7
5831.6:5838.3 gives 33.8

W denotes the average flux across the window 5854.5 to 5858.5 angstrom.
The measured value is 32.4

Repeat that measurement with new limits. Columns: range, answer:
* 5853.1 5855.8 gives 30.7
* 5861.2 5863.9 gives 33.5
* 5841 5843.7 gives 36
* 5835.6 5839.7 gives 34.4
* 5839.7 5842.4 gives 36.3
